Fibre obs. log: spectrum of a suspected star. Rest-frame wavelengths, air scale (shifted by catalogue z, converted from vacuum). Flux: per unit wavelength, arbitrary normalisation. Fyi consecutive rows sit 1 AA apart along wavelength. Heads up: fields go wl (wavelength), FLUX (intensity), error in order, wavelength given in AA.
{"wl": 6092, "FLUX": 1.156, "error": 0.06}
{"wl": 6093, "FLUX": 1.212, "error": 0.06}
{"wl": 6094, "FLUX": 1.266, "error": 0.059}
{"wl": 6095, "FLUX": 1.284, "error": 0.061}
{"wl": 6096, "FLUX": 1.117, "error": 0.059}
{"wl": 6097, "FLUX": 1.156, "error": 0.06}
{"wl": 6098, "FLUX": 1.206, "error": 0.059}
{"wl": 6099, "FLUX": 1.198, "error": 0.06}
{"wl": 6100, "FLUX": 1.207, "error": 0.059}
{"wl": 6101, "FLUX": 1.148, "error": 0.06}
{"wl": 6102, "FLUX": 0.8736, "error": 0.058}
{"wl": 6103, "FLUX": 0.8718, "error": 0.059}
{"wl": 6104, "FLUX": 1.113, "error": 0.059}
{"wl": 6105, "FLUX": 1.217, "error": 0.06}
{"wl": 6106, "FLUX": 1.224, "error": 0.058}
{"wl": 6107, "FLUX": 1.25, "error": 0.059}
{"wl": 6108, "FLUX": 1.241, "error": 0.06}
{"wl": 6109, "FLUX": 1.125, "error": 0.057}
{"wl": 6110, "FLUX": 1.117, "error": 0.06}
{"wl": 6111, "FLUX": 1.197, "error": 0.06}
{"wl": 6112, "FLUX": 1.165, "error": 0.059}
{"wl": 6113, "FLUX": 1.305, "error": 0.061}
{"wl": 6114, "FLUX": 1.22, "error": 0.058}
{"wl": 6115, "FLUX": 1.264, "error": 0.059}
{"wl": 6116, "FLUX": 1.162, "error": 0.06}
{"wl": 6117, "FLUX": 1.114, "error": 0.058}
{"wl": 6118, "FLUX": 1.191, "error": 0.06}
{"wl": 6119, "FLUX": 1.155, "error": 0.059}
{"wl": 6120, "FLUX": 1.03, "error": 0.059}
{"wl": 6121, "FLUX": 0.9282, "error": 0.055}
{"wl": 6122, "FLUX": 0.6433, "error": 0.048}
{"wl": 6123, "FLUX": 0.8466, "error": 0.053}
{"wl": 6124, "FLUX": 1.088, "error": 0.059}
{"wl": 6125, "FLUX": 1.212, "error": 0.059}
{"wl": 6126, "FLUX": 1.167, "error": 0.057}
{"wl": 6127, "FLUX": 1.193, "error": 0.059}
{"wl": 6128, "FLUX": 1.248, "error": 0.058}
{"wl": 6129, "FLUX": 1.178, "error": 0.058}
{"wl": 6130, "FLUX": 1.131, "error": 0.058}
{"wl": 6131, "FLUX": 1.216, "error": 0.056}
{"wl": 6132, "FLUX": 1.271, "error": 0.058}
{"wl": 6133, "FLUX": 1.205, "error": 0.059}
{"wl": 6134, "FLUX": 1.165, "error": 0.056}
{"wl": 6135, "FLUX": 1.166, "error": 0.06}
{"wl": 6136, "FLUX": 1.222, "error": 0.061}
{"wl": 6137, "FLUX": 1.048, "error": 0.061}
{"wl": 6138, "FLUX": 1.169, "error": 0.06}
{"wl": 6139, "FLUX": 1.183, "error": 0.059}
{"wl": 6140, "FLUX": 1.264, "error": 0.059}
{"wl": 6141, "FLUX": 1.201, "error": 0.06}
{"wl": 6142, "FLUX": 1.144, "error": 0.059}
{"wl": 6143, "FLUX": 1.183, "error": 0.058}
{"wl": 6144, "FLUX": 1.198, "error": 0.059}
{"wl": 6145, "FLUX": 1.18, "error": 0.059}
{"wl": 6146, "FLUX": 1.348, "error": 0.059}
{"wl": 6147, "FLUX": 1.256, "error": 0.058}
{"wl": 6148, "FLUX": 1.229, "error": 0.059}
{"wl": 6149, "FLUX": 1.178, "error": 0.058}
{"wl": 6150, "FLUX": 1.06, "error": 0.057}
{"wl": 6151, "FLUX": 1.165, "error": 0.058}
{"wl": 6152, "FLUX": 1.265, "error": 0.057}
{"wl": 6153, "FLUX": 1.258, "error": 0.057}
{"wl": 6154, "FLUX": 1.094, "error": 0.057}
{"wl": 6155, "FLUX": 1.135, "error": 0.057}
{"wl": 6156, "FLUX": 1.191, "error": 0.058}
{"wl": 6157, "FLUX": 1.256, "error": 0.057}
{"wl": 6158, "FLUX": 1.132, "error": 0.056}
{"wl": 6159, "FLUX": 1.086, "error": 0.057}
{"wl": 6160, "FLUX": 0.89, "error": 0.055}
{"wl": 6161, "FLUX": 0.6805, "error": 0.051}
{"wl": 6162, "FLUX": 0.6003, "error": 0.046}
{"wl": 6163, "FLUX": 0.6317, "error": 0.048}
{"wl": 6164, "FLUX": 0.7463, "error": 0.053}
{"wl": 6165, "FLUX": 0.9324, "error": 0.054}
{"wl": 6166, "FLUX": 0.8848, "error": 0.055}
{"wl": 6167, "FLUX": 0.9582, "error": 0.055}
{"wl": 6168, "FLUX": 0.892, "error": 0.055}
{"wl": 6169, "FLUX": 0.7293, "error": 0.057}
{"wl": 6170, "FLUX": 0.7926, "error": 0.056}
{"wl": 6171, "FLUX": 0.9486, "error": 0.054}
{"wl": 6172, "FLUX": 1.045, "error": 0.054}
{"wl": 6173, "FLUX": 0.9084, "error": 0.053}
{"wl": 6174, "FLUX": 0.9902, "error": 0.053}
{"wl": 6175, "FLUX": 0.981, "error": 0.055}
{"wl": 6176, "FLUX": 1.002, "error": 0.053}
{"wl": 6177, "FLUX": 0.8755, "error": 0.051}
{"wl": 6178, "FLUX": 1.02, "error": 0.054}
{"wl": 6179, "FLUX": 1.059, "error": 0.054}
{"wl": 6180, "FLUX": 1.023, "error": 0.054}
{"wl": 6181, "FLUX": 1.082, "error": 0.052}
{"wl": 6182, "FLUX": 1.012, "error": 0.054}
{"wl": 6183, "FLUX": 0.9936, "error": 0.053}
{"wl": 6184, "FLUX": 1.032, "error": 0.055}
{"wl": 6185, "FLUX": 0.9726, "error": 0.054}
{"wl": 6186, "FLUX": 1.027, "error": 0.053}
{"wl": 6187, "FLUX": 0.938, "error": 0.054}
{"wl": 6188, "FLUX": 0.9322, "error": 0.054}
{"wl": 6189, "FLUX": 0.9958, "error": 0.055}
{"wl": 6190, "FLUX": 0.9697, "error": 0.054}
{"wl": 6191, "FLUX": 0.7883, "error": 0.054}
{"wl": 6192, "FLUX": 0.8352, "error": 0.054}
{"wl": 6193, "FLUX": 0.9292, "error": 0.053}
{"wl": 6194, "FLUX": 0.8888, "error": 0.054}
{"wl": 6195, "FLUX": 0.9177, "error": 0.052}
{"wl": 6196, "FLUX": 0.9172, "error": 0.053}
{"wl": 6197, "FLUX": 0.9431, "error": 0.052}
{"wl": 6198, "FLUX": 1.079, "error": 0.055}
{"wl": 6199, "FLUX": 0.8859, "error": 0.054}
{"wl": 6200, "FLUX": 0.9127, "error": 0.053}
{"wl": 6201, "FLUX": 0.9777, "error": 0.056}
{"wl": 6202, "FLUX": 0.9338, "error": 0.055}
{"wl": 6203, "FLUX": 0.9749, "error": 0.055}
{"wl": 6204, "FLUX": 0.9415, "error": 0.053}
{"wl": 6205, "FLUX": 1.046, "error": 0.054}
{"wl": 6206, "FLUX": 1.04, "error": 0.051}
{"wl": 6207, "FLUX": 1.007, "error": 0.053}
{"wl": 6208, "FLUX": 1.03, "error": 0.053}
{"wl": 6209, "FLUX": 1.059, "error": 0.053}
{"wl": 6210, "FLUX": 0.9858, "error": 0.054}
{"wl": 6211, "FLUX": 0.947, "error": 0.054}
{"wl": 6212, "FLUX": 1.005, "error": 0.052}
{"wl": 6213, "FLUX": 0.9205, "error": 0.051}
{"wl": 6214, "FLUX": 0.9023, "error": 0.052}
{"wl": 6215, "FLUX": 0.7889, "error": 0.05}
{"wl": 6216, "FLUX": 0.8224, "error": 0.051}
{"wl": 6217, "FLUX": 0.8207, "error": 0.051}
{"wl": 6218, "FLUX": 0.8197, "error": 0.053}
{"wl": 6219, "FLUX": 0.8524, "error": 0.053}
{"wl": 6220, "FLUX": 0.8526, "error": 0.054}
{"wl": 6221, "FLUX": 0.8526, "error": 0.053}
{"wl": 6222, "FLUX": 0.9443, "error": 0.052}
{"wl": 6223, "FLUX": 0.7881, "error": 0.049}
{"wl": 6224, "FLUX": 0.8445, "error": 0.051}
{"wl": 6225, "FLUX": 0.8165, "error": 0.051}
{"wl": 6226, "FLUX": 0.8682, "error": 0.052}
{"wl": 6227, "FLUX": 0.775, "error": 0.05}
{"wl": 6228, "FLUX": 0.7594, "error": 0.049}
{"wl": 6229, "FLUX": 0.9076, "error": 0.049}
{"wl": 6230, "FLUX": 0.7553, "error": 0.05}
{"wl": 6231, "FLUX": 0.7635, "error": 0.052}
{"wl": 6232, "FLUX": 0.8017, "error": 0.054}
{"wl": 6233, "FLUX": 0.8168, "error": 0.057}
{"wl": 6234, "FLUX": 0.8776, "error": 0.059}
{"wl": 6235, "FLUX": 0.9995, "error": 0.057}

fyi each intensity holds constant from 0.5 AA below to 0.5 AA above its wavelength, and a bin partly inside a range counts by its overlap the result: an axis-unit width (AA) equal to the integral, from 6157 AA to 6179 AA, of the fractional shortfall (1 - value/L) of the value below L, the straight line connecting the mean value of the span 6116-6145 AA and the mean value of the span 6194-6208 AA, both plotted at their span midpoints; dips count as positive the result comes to 3.0 AA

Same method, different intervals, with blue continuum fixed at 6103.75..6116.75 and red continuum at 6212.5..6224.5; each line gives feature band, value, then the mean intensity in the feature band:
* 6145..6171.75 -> 0.8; 1.02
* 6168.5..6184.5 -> 0.3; 0.968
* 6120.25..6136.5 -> 0.3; 1.12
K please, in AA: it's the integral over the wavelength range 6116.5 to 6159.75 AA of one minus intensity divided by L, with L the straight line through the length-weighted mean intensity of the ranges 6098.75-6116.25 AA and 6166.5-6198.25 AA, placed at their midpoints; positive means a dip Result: -3.2 AA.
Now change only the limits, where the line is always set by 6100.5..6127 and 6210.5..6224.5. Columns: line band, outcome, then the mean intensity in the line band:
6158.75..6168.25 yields 1.7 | 0.822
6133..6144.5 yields -1.4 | 1.18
